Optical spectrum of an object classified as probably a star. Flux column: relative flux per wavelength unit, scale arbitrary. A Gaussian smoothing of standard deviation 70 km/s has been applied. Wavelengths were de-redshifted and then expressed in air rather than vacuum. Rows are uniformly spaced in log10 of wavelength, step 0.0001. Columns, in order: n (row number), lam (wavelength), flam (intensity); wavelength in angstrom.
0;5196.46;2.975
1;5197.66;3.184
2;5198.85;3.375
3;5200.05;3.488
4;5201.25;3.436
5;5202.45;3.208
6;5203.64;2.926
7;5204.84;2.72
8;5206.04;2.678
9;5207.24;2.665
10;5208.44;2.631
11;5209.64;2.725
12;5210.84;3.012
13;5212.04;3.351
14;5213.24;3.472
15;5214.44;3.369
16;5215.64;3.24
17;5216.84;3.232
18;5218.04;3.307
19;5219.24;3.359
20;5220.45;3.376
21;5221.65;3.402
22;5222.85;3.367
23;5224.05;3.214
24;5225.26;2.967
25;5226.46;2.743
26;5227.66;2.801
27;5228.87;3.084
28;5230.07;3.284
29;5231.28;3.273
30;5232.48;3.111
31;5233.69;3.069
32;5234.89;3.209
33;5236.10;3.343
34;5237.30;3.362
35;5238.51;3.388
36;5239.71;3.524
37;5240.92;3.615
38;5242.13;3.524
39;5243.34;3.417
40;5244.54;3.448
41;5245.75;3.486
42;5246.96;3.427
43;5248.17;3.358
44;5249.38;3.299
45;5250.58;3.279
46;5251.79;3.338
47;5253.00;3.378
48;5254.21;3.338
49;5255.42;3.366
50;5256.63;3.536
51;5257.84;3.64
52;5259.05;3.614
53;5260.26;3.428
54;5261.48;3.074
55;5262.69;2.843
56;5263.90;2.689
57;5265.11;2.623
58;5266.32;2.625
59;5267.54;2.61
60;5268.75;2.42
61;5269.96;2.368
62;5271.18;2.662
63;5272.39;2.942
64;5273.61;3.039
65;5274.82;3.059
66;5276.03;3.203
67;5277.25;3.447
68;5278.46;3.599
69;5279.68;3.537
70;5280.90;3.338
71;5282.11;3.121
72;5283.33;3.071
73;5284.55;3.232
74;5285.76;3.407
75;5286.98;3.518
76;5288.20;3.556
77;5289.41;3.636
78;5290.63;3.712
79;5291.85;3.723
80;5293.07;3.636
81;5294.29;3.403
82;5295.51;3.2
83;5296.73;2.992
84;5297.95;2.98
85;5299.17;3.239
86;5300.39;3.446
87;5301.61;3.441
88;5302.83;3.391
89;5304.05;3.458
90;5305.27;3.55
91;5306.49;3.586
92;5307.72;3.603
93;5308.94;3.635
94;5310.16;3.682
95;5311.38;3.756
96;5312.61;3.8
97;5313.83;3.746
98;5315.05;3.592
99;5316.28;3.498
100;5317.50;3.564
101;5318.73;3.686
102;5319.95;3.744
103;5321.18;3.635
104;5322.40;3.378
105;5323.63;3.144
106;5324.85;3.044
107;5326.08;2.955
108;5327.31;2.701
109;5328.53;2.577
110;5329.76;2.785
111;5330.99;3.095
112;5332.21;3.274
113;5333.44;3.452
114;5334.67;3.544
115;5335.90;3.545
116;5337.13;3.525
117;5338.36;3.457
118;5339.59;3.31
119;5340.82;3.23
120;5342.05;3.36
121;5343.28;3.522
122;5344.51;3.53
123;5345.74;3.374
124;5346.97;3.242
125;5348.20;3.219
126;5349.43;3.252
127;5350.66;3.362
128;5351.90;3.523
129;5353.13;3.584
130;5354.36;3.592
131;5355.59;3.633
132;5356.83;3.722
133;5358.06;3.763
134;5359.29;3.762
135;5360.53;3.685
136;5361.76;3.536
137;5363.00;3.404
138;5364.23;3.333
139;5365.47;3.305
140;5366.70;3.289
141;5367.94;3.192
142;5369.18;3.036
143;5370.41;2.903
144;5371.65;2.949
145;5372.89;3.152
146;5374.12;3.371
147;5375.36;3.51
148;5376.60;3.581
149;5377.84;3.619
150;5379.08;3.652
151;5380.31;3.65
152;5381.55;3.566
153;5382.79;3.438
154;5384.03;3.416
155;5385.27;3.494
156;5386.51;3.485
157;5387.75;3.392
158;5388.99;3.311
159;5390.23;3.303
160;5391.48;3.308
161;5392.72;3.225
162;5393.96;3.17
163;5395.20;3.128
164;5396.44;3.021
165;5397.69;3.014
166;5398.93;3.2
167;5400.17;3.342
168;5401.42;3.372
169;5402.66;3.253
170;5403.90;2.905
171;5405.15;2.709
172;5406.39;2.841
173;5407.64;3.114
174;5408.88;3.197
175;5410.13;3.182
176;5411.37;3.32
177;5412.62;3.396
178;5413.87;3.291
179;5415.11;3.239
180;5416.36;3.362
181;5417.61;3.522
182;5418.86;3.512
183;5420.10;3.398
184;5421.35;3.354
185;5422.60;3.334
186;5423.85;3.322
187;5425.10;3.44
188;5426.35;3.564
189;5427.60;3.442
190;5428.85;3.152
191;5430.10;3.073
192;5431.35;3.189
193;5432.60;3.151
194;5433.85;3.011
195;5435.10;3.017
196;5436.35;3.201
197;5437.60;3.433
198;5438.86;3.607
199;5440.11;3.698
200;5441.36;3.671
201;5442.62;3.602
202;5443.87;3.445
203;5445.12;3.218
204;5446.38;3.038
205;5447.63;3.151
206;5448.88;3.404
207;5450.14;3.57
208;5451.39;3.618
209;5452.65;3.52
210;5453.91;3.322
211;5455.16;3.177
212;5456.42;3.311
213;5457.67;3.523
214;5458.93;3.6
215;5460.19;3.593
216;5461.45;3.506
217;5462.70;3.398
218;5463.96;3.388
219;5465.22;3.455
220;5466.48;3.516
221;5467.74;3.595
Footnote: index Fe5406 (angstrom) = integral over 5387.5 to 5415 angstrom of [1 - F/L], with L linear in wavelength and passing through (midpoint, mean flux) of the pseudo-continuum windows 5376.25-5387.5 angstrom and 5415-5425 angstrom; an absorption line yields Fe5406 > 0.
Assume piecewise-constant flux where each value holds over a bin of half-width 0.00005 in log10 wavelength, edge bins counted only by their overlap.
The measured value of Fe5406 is 2.2 angstrom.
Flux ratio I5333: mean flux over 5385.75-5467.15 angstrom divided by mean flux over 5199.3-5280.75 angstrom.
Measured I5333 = 1.04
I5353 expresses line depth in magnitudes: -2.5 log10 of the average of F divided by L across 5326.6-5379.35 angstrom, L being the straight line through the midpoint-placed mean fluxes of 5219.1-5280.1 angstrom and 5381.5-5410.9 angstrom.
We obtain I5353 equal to -0.05 mag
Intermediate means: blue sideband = 3.2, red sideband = 3.22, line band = 3.36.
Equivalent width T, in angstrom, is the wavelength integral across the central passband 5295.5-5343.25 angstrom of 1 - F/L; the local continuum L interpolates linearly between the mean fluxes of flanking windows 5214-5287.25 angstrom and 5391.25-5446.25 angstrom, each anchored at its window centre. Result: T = -2.1 angstrom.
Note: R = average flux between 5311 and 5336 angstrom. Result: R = 3.35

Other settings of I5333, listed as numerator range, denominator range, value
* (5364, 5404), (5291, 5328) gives 0.96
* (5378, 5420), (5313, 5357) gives 0.98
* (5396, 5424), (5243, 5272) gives 1.03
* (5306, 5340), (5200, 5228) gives 1.09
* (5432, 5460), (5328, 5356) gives 1.01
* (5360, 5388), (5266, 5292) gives 1.07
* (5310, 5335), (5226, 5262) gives 1.01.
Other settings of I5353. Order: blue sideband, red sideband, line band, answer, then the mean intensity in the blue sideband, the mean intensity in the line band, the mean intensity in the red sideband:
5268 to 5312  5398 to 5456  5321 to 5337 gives 0.05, 3.32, 3.16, 3.3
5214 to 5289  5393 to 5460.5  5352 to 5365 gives -0.10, 3.22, 3.6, 3.3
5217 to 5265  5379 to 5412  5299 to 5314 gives -0.10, 3.28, 3.57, 3.25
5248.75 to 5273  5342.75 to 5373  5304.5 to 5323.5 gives -0.12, 3.05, 3.62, 3.4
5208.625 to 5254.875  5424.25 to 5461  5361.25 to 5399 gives 0.01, 3.27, 3.32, 3.37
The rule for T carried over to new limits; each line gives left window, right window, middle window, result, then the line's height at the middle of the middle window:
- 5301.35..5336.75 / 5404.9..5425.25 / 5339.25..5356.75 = -0.3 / 3.37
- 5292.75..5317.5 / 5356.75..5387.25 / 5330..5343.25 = 0.3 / 3.46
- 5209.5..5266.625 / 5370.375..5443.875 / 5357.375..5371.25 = -0.3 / 3.3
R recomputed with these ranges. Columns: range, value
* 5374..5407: 3.31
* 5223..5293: 3.23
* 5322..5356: 3.29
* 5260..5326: 3.3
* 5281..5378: 3.4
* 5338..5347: 3.39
